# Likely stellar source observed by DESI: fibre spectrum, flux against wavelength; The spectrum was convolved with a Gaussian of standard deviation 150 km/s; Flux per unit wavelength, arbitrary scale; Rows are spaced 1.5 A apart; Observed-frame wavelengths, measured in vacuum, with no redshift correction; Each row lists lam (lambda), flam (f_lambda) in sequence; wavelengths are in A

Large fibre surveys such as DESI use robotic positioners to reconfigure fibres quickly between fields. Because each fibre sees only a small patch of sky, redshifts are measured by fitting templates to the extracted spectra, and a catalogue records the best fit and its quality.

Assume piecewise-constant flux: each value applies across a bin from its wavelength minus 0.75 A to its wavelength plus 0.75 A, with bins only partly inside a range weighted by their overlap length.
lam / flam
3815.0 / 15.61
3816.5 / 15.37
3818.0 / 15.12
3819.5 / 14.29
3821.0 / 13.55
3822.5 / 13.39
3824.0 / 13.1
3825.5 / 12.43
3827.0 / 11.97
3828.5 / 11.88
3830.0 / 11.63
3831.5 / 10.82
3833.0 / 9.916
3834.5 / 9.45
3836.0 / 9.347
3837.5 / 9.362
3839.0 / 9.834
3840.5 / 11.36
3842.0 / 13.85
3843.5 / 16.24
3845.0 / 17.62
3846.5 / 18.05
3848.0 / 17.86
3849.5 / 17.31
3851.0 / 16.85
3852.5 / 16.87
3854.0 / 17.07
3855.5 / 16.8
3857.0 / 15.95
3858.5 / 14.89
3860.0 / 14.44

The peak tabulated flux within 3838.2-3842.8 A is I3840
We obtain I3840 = 13.85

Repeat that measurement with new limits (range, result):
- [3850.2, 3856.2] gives 17.07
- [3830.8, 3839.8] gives 10.82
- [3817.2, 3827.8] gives 15.12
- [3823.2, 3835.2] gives 13.1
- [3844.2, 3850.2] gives 18.05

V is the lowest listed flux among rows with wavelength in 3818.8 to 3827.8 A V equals 11.97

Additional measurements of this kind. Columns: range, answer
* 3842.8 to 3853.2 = 16.24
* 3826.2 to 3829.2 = 11.88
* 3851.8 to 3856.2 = 16.8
